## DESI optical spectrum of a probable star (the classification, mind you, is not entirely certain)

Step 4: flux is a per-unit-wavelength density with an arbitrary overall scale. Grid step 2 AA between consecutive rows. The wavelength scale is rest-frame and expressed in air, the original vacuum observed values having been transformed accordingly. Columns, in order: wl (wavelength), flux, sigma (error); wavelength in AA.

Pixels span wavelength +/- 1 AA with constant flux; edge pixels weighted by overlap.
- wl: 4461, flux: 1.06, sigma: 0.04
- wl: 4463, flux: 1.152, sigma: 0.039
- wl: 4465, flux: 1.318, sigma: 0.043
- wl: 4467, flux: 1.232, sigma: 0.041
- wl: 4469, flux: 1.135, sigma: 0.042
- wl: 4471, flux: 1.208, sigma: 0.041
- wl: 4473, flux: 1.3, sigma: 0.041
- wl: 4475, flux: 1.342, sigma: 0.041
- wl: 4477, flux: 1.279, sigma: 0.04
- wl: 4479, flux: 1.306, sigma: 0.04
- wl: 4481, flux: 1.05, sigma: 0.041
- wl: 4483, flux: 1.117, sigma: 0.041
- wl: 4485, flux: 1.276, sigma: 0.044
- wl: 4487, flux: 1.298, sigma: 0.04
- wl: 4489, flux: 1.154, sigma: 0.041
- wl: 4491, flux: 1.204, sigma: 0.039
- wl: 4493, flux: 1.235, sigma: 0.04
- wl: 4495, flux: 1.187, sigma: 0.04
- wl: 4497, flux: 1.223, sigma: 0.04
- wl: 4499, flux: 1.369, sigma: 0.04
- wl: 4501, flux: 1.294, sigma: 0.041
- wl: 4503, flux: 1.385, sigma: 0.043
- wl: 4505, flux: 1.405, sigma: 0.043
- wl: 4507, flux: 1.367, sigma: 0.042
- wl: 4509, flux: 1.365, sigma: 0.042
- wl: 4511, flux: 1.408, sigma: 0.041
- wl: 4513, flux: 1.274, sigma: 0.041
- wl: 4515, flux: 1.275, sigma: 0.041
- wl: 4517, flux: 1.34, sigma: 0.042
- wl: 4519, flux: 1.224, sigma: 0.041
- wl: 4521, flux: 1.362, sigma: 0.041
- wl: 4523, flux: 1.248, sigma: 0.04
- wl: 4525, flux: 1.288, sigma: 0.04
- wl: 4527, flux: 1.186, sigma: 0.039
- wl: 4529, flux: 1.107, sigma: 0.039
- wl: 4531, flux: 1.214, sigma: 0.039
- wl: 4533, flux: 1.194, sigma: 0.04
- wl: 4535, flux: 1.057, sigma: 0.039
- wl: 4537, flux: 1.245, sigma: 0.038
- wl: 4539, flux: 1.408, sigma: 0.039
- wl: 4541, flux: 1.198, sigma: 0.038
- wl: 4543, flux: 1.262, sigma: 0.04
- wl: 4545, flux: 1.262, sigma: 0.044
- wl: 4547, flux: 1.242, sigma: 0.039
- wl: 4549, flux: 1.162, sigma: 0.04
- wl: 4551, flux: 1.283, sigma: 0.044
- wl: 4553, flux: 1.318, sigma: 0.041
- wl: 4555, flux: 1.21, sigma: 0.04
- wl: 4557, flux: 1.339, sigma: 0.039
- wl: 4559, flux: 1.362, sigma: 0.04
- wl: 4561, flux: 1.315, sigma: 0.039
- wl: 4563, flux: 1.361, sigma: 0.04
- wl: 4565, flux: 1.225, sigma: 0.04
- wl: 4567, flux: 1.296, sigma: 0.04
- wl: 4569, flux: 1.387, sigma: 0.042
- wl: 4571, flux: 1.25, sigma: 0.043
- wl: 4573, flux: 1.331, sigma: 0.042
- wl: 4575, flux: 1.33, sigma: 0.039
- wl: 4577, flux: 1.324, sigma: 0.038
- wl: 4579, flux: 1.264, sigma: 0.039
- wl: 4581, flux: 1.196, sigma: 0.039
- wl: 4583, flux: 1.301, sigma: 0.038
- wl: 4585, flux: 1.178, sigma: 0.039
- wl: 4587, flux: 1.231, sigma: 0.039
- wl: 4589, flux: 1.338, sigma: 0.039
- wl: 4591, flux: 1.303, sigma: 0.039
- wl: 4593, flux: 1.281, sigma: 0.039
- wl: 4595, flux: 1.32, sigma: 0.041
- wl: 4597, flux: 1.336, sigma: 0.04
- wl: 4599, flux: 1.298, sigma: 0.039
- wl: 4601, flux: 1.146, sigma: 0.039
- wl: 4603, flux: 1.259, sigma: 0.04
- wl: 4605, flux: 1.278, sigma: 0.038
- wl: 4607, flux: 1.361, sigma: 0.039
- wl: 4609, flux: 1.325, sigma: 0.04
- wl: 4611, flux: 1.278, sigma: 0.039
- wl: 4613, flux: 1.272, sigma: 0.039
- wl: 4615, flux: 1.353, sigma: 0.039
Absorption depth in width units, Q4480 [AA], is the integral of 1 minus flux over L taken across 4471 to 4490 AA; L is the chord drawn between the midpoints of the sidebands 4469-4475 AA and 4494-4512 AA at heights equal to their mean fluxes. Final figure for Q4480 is 0.6 AA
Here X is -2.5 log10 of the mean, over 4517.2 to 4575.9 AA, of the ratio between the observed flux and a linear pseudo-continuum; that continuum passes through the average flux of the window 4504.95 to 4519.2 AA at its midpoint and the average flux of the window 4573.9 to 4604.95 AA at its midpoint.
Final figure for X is 0.03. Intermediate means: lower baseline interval 1.33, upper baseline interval 1.27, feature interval 1.27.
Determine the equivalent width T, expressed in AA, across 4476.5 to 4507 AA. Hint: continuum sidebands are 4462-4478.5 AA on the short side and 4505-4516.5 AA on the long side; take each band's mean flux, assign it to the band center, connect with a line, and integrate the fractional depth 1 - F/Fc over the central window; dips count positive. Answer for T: 1.0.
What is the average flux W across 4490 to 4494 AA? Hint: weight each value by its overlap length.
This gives 1.22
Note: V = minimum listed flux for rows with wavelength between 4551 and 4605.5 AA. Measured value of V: 1.146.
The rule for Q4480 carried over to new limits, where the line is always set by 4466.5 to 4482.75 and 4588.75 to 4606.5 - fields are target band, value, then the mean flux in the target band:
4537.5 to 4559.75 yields -0.25 AA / 1.28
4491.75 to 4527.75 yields -1.72 AA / 1.3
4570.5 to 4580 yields -0.21 AA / 1.3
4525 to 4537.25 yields 0.79 AA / 1.17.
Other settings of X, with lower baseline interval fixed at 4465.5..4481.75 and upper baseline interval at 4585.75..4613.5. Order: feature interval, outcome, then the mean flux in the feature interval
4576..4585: 0.016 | 1.26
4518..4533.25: 0.024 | 1.23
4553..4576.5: -0.031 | 1.31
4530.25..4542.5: 0.036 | 1.22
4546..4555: 0.018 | 1.25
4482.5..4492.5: 0.024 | 1.22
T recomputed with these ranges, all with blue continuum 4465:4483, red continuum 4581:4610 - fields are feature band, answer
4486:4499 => 0.1 AA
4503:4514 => -1.1 AA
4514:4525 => -0.4 AA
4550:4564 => -0.5 AA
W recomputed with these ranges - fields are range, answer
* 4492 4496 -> 1.21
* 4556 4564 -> 1.34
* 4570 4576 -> 1.3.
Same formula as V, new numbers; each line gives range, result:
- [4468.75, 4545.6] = 1.05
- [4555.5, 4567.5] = 1.225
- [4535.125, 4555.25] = 1.162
